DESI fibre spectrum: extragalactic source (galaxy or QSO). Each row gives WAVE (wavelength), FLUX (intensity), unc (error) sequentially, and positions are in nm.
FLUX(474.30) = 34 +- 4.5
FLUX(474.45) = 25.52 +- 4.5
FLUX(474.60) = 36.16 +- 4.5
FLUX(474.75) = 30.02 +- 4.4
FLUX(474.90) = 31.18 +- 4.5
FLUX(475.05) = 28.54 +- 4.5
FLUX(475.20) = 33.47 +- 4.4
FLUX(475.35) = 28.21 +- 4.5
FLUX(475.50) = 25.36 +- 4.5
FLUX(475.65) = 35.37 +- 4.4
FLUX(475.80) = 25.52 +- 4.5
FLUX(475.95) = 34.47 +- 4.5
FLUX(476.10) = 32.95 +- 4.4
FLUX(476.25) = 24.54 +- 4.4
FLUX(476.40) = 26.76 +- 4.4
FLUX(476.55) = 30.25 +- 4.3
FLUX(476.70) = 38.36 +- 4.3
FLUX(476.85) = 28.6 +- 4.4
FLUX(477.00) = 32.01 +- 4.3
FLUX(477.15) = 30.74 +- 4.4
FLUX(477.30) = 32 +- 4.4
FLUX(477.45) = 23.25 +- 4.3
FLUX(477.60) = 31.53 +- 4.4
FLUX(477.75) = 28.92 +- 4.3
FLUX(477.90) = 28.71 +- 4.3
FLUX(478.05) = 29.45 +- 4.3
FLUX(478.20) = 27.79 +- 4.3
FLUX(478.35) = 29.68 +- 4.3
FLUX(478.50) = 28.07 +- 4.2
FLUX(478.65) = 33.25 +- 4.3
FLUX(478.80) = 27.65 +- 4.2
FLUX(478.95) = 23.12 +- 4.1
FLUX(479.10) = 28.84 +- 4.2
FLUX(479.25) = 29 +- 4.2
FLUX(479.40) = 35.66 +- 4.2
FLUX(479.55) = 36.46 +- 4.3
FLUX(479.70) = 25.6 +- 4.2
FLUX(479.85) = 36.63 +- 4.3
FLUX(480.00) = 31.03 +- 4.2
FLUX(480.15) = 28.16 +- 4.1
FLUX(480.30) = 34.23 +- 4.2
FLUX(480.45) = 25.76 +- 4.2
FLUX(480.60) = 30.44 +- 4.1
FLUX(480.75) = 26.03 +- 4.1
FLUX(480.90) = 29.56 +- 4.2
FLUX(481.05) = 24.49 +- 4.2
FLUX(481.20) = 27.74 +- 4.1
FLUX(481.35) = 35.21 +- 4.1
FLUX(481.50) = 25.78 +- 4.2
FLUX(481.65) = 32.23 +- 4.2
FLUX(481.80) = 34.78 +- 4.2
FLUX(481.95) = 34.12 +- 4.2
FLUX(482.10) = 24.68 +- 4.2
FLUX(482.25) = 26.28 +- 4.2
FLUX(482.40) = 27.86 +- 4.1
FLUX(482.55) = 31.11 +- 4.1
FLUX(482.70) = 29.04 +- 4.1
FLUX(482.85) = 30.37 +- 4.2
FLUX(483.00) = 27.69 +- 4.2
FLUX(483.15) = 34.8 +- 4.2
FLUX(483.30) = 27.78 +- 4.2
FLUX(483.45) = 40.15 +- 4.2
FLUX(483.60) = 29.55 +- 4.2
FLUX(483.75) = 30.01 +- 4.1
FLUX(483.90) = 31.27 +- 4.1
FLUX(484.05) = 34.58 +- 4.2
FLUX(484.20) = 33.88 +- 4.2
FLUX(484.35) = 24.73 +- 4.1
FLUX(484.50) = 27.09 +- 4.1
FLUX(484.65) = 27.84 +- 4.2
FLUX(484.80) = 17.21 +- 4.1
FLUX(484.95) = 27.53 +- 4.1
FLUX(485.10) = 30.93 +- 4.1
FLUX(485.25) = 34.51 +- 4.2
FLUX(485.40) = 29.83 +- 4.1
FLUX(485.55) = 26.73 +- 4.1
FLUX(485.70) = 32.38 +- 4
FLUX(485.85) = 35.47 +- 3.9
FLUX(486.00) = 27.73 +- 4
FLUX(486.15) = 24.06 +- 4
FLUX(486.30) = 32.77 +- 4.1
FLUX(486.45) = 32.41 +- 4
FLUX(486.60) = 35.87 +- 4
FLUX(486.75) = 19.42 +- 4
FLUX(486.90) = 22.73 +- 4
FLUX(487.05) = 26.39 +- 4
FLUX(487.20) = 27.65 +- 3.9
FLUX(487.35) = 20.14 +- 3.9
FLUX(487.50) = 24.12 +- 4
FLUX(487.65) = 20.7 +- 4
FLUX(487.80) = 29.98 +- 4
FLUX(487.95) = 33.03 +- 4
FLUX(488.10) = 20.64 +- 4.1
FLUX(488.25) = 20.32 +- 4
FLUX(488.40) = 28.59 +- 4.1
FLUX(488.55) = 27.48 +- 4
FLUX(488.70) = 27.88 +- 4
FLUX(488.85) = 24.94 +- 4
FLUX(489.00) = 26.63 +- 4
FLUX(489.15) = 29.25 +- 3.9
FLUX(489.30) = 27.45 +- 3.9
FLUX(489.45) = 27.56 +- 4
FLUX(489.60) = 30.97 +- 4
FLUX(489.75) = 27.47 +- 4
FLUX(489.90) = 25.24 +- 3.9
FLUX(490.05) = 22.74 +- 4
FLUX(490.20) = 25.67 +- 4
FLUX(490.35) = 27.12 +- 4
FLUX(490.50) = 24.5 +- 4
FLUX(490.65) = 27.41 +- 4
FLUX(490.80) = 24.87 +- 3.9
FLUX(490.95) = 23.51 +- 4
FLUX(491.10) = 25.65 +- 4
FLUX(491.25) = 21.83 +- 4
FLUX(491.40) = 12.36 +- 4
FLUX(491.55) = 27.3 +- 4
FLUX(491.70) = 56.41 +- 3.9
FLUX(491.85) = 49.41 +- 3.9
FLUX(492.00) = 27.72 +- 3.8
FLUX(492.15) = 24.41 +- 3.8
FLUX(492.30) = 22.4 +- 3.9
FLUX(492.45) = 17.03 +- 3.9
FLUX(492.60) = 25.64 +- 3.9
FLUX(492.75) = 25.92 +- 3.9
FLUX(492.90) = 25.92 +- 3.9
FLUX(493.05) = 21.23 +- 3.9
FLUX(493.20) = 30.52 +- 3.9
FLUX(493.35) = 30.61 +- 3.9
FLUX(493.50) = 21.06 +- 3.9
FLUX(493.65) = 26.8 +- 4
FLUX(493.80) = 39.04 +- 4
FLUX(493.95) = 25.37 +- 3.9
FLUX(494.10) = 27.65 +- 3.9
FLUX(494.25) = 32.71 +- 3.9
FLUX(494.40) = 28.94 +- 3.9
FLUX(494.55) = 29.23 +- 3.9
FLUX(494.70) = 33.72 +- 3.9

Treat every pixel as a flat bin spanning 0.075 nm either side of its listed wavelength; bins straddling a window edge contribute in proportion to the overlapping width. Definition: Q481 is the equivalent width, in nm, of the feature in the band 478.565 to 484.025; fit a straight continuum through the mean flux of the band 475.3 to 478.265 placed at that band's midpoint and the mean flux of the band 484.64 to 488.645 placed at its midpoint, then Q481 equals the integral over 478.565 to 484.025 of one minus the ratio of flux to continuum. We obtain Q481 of -0.306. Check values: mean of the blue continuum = 29.8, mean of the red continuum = 27.3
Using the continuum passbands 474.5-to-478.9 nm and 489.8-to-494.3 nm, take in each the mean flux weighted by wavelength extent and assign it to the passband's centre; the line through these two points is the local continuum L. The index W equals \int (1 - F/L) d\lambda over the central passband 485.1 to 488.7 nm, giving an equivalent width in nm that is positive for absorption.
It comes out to 0.08 nm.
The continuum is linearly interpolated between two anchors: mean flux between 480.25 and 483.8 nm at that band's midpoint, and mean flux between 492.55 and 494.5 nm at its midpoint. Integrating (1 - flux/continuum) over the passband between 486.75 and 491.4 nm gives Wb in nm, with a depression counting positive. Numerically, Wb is 0.52 nm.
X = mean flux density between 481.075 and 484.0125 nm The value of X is 30.5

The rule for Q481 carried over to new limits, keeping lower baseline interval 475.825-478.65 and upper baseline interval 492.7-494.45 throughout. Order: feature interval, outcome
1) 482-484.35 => -0.100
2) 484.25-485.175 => 0.093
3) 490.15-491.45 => 0.206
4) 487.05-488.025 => 0.093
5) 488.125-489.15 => 0.094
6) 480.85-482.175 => -0.020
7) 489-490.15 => 0.053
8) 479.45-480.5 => -0.063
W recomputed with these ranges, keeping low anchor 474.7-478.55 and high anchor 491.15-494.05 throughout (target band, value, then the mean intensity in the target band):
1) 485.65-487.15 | -0.01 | 28.8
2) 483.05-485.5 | -0.09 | 30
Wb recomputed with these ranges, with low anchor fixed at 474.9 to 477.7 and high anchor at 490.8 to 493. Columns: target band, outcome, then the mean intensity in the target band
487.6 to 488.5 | 0.07 nm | 25.7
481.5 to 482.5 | -0.02 nm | 29.7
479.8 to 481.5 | -0.02 nm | 29.7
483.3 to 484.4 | -0.12 nm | 31.9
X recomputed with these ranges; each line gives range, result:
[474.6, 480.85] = 30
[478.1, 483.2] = 29.8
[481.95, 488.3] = 28.5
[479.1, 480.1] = 32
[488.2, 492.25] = 27.6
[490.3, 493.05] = 27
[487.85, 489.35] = 26.7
